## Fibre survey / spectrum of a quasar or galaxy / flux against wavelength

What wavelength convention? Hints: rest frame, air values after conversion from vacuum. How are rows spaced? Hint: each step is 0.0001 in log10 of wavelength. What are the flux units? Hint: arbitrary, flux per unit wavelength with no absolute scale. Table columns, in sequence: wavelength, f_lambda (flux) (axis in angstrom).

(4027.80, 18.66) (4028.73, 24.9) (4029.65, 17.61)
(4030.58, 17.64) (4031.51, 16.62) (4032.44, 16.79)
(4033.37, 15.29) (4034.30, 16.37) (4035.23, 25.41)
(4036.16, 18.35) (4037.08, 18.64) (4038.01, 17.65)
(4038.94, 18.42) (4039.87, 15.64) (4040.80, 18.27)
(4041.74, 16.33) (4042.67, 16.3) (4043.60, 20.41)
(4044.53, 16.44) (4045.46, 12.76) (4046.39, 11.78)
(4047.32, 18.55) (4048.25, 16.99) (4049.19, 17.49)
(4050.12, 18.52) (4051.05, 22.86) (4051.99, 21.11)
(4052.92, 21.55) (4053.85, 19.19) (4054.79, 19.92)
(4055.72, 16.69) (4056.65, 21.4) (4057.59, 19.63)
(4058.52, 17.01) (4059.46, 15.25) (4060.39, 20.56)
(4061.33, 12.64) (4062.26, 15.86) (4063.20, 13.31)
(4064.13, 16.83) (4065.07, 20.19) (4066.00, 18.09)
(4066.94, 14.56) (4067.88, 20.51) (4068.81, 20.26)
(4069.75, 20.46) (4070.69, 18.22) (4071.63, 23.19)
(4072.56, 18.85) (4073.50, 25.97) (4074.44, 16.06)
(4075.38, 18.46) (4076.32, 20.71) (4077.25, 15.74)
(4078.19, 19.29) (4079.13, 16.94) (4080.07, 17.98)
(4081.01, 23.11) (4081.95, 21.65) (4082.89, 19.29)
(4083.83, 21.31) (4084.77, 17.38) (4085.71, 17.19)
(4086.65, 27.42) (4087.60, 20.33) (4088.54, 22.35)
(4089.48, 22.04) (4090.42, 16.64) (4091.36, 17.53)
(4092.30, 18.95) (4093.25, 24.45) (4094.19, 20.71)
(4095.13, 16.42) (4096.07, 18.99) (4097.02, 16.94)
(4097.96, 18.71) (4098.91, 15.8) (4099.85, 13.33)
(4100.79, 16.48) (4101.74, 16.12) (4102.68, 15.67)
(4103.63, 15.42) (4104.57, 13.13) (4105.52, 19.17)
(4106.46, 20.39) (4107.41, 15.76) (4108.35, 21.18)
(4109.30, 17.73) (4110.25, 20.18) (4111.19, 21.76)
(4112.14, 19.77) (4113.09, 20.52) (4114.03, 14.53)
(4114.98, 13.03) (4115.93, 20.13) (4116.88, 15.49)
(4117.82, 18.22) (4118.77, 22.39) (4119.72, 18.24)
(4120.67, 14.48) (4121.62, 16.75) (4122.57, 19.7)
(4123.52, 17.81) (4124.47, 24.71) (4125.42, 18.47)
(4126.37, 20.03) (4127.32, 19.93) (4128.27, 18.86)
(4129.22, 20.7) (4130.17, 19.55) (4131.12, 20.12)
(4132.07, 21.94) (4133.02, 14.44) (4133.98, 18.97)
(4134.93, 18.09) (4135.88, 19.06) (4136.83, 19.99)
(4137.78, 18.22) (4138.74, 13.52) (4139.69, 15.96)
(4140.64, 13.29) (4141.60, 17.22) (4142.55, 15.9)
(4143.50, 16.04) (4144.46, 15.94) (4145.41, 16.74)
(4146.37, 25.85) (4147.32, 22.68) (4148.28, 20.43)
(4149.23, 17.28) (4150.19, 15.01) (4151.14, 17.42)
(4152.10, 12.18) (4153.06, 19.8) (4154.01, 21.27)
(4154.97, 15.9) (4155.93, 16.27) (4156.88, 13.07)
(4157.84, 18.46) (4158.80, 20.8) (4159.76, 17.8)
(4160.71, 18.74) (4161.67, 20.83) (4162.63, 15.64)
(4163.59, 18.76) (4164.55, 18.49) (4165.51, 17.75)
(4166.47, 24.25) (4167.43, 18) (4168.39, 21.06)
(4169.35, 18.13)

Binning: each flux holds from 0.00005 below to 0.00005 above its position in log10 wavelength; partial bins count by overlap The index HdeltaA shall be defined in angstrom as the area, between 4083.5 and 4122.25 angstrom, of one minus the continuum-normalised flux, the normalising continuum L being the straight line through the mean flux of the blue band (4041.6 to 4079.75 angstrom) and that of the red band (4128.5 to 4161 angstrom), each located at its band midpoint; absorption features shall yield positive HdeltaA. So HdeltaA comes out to -0.61 angstrom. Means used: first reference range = 18.2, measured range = 18.4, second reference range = 17.9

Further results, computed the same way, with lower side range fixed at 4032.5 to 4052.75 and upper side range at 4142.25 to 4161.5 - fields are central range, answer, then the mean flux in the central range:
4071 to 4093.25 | -2.7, 20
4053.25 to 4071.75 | -0.3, 18.1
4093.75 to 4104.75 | 0.8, 16.6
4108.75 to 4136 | -1.4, 18.8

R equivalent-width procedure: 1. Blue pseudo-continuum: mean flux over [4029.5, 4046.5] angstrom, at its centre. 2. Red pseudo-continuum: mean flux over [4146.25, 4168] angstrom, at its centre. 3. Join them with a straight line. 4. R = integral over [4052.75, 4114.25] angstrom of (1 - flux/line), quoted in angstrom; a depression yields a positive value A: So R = -3.3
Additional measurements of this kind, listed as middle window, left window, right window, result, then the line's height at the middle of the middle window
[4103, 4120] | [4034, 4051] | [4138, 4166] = -0.55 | 17.6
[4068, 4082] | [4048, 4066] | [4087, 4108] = -1.22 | 18.2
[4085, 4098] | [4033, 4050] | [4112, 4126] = -1.43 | 17.9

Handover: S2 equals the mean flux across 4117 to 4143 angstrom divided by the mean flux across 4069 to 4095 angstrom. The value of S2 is 0.92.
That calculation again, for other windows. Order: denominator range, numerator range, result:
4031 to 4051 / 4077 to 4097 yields 1.14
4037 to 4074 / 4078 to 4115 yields 1.03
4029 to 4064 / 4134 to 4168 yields 1.01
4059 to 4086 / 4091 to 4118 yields 0.96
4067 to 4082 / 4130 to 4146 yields 0.88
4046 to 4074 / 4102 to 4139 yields 0.99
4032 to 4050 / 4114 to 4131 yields 1.08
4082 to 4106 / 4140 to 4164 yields 0.96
